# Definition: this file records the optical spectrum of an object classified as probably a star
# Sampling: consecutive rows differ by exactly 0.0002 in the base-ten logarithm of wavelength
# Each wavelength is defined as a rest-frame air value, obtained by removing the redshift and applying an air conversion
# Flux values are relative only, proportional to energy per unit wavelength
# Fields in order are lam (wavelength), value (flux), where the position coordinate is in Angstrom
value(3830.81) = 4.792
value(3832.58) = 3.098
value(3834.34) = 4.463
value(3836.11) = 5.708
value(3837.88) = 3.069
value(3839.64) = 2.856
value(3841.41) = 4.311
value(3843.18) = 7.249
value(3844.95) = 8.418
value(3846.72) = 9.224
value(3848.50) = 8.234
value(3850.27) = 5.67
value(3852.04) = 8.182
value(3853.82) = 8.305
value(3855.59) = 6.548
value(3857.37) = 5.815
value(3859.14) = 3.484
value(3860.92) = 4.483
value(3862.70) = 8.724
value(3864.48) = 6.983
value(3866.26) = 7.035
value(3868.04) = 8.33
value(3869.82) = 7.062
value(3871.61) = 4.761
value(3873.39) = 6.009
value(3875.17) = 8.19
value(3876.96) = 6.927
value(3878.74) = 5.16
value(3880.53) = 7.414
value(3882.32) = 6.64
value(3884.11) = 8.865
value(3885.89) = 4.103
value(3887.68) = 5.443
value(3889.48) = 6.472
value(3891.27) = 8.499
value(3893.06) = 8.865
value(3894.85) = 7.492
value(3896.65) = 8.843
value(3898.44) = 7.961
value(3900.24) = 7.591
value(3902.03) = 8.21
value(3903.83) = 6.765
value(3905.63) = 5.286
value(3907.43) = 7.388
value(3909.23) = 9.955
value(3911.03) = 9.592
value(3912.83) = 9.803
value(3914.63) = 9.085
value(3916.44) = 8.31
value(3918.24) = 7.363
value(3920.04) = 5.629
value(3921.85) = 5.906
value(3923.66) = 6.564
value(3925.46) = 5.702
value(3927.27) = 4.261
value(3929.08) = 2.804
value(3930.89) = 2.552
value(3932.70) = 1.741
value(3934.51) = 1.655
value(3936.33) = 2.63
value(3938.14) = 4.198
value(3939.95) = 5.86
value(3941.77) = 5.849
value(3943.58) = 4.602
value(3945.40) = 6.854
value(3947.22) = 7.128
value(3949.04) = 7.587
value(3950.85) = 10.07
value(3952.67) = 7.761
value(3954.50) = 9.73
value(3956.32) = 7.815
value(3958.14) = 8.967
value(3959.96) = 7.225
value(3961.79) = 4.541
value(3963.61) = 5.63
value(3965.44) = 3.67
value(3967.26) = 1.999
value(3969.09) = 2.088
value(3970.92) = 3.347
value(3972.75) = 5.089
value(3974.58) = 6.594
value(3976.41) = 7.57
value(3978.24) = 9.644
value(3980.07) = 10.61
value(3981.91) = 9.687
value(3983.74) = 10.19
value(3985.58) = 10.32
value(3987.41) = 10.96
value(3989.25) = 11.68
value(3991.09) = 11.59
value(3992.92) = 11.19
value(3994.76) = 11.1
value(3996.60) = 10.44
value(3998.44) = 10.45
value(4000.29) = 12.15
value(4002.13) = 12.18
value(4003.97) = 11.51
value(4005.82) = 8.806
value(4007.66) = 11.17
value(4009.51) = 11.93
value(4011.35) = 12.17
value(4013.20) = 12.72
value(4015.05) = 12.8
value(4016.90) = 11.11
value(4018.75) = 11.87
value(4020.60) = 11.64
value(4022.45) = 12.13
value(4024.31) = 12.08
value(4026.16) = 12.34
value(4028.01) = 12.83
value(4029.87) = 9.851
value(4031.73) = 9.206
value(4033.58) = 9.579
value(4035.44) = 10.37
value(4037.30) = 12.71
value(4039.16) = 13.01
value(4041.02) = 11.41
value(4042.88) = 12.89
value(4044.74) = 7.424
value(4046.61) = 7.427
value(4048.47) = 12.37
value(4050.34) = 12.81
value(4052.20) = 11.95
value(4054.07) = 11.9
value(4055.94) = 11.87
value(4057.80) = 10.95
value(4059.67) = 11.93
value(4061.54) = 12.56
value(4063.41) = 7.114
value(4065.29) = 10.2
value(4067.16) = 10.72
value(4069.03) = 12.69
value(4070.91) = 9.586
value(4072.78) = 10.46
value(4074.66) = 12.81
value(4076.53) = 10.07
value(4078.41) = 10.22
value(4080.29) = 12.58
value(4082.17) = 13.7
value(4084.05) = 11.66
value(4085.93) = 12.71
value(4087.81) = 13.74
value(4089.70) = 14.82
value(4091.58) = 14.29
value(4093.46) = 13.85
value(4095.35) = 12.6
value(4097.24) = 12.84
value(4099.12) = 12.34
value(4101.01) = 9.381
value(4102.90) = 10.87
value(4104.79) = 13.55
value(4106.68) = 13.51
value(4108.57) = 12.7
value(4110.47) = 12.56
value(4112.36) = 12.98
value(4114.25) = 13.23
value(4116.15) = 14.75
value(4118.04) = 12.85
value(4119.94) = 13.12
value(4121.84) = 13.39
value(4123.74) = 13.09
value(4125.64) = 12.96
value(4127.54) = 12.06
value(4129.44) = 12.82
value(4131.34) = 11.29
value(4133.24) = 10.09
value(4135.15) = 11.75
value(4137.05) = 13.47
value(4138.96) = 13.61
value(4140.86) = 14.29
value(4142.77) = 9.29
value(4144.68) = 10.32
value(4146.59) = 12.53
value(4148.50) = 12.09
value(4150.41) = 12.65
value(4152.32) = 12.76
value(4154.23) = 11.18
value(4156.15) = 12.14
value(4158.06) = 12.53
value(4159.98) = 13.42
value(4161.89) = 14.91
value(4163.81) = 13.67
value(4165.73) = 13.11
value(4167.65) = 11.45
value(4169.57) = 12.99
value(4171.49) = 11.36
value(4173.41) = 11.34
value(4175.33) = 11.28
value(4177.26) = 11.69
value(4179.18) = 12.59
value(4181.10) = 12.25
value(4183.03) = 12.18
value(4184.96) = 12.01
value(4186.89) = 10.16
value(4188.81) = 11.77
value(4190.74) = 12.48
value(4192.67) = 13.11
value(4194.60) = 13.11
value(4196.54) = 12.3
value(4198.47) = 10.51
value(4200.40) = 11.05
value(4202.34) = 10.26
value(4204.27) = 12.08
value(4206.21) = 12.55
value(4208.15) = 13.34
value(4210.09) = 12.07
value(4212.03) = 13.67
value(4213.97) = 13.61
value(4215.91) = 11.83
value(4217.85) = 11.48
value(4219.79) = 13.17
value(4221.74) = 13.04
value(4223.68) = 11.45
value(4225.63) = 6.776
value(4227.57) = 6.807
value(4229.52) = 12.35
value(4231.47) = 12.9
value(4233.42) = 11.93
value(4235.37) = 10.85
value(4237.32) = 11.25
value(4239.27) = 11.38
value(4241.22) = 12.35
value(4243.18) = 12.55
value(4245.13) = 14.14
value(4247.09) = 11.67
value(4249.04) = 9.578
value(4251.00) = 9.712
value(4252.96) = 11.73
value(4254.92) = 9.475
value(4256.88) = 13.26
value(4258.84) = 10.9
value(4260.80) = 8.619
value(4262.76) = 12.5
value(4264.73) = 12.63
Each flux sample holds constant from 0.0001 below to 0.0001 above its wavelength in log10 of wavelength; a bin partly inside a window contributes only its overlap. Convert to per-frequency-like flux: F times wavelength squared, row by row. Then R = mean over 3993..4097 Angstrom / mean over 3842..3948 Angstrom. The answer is 1.9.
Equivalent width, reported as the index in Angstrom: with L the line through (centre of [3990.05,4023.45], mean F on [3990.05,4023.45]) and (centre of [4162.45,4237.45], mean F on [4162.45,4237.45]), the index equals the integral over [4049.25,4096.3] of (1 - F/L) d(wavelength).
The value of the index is -1.2 Angstrom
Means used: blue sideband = 11.5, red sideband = 11.9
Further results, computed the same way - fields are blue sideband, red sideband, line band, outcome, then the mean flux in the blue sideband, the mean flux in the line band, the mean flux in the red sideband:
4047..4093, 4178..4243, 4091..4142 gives -4.04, 11.8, 12.7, 11.8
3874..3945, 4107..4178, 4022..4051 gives -4.20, 6.41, 11.1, 12.5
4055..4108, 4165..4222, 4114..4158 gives -1.45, 11.9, 12.4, 12.1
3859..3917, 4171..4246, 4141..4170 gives -3.40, 7.31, 12.4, 11.8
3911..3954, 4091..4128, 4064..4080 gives 0.77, 5.94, 10.8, 12.8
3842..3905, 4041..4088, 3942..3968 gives 6.30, 7.06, 6.69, 11.3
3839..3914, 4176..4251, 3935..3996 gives 7.35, 7.1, 7.37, 11.8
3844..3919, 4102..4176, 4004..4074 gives -4.94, 7.32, 11.2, 12.5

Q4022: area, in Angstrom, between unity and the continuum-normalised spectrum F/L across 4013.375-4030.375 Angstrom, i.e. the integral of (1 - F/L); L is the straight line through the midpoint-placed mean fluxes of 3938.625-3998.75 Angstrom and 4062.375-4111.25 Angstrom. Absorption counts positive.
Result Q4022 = -4.0 Angstrom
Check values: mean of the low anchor 7.77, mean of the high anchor 12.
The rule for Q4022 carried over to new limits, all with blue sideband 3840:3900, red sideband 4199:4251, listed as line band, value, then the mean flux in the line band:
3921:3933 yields 5.2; 4.34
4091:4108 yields -4.4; 12.5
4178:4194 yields -1.4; 12.1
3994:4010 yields -4.4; 11.1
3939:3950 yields 2.2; 6.33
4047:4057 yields -2.7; 11.9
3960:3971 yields 5.8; 3.85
